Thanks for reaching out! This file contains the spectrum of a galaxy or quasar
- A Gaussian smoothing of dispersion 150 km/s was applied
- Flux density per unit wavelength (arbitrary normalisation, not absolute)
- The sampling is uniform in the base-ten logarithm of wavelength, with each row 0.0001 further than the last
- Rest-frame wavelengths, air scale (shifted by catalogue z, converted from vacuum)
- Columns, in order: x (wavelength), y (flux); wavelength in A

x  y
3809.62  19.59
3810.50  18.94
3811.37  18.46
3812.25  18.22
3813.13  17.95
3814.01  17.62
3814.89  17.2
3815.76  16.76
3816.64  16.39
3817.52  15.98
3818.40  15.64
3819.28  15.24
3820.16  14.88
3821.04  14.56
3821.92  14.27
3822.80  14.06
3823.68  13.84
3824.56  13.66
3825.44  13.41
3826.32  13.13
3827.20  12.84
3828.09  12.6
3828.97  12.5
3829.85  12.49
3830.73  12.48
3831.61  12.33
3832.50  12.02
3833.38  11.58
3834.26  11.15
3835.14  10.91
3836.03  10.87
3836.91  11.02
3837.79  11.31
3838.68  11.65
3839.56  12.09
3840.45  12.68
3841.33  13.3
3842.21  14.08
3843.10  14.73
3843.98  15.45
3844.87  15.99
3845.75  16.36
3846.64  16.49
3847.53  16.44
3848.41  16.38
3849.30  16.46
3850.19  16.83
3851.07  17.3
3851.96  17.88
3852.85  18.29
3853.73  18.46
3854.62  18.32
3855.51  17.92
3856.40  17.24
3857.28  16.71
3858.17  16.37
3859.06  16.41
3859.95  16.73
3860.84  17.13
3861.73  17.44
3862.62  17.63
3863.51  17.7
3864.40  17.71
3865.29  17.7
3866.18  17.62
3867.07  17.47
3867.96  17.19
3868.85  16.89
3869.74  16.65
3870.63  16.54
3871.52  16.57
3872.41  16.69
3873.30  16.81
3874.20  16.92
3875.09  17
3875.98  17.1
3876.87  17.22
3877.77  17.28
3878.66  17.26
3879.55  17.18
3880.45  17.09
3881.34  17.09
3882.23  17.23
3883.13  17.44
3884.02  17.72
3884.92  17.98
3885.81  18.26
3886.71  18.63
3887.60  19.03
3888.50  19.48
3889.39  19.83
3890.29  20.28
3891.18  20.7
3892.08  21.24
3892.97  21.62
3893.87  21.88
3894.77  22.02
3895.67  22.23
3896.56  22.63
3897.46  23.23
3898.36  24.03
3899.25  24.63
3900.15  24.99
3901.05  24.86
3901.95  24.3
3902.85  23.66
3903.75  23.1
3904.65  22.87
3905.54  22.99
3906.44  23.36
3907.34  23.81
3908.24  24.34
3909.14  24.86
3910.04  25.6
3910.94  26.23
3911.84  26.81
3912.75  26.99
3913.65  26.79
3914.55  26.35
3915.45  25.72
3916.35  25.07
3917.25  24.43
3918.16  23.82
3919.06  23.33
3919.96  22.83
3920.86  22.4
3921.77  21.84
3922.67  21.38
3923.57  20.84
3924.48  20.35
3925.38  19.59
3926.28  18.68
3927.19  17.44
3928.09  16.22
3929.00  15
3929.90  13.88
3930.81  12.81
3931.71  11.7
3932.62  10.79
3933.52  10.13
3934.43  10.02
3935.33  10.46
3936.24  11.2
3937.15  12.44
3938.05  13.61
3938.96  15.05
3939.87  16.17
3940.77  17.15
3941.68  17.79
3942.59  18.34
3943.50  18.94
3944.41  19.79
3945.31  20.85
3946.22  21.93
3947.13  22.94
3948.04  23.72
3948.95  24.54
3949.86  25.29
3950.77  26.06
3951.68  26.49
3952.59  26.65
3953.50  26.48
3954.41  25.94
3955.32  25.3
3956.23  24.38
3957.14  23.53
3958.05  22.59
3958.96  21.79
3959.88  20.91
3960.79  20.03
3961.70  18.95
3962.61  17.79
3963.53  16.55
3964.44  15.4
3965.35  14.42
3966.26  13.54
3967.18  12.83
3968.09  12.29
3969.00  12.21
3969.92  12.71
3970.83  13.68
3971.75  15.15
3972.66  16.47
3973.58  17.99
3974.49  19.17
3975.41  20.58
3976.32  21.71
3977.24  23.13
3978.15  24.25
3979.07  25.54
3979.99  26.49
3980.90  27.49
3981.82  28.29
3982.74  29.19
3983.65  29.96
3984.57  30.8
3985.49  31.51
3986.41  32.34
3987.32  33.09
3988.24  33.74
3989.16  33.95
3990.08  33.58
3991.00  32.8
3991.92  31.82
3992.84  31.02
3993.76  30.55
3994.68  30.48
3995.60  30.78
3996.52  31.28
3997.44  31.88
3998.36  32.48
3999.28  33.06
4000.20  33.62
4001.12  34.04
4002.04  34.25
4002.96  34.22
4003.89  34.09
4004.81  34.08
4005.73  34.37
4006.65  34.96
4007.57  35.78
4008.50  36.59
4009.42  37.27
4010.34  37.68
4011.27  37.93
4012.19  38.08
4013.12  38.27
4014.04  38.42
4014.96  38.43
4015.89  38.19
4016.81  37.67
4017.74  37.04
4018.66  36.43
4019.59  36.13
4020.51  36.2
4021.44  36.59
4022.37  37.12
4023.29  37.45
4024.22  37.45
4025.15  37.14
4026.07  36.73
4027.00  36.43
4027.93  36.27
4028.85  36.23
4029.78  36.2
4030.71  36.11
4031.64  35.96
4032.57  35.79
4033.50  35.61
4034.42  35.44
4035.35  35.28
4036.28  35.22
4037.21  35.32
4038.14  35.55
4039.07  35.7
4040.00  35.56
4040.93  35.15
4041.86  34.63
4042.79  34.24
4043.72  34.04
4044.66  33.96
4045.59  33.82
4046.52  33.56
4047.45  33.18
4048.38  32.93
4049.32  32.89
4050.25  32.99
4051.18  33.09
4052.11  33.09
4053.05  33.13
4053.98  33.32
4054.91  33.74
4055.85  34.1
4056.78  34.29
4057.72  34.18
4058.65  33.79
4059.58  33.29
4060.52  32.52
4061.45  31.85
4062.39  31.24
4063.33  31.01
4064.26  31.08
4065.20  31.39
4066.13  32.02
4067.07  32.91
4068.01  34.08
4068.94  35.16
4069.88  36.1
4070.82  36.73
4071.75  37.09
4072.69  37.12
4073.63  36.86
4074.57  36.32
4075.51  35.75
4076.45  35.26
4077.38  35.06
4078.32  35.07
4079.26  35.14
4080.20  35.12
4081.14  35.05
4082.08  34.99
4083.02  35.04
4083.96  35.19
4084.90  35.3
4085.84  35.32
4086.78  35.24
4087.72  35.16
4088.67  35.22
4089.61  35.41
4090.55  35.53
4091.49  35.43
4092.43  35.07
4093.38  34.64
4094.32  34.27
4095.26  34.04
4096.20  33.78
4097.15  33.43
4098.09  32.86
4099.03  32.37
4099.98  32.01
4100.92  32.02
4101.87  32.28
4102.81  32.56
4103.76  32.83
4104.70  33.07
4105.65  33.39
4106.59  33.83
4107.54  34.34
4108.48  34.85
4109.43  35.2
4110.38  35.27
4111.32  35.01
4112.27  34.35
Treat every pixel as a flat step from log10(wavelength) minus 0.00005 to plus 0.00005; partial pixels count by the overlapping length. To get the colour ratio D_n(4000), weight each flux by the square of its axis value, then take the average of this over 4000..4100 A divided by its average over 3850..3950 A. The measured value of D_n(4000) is 1.9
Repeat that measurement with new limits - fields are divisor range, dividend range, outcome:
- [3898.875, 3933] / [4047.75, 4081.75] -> 1.67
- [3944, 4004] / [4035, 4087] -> 1.43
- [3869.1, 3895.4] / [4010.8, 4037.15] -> 2.15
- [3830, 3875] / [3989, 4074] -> 2.44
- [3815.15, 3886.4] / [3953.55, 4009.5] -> 1.79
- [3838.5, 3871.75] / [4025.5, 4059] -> 2.31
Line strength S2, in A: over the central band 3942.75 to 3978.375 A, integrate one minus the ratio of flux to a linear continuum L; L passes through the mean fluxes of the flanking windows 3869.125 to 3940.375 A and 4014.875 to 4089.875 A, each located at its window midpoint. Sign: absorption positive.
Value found 7.3 A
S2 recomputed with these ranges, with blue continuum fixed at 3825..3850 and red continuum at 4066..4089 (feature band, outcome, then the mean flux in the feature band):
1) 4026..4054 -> -2.5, 34.7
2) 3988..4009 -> -3.8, 33.2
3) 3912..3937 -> 2.6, 18.9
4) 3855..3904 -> -4.9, 19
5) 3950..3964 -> 0.7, 22.9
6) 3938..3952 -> 1.5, 20.7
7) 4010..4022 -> -3.1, 37.4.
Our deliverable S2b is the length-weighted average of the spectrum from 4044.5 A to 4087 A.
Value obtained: 34.1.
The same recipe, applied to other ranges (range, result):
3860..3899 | 18.6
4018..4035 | 36.4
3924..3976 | 18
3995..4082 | 34.9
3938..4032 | 28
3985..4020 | 34.5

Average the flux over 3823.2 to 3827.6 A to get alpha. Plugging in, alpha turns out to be 13.4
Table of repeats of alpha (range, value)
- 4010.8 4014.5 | 38.1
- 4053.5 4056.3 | 33.7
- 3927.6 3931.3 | 14.5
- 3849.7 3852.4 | 17.3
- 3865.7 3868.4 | 17.4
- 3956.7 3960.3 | 22.2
